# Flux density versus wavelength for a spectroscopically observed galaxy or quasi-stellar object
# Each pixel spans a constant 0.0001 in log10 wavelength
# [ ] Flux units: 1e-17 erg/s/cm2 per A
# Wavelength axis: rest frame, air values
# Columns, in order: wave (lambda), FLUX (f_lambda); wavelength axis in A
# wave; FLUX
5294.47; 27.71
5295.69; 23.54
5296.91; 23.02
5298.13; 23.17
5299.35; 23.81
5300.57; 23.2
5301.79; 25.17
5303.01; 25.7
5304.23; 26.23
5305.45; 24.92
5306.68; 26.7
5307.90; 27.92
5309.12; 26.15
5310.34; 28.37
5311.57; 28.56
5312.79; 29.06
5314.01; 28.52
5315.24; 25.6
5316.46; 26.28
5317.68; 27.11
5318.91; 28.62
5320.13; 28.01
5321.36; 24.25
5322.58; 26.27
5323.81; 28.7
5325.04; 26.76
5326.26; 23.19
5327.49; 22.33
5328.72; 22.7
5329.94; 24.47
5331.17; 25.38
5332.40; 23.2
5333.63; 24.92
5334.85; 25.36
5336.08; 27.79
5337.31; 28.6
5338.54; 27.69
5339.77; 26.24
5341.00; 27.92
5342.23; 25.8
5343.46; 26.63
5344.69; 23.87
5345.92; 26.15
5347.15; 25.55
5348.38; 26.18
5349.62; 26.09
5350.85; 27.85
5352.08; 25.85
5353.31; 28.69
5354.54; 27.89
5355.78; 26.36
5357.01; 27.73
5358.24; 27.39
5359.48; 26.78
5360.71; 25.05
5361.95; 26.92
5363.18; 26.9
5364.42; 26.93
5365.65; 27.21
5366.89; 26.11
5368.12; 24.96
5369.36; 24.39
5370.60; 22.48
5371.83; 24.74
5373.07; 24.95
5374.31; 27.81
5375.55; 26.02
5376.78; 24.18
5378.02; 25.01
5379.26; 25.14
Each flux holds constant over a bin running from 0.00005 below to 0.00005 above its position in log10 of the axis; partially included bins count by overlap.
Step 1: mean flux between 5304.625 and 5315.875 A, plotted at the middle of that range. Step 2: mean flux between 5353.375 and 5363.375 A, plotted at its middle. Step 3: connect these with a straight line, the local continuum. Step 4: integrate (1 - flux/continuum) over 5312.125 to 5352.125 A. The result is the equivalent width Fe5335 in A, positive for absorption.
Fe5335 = 1.5 A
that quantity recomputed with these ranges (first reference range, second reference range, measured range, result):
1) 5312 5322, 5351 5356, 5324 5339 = 1.1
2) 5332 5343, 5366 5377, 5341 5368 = -0.8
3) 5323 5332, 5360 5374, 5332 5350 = -0.8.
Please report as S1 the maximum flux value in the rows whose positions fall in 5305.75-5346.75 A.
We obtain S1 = 29.06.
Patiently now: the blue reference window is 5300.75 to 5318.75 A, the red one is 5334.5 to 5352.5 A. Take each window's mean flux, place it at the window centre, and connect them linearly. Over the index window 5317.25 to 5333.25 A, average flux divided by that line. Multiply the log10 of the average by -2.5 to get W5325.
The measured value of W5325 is 0.05 mag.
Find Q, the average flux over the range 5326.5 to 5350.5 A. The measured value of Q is 25.6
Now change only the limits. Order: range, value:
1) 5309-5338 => 26.3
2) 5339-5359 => 26.6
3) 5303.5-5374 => 26.3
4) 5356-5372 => 26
